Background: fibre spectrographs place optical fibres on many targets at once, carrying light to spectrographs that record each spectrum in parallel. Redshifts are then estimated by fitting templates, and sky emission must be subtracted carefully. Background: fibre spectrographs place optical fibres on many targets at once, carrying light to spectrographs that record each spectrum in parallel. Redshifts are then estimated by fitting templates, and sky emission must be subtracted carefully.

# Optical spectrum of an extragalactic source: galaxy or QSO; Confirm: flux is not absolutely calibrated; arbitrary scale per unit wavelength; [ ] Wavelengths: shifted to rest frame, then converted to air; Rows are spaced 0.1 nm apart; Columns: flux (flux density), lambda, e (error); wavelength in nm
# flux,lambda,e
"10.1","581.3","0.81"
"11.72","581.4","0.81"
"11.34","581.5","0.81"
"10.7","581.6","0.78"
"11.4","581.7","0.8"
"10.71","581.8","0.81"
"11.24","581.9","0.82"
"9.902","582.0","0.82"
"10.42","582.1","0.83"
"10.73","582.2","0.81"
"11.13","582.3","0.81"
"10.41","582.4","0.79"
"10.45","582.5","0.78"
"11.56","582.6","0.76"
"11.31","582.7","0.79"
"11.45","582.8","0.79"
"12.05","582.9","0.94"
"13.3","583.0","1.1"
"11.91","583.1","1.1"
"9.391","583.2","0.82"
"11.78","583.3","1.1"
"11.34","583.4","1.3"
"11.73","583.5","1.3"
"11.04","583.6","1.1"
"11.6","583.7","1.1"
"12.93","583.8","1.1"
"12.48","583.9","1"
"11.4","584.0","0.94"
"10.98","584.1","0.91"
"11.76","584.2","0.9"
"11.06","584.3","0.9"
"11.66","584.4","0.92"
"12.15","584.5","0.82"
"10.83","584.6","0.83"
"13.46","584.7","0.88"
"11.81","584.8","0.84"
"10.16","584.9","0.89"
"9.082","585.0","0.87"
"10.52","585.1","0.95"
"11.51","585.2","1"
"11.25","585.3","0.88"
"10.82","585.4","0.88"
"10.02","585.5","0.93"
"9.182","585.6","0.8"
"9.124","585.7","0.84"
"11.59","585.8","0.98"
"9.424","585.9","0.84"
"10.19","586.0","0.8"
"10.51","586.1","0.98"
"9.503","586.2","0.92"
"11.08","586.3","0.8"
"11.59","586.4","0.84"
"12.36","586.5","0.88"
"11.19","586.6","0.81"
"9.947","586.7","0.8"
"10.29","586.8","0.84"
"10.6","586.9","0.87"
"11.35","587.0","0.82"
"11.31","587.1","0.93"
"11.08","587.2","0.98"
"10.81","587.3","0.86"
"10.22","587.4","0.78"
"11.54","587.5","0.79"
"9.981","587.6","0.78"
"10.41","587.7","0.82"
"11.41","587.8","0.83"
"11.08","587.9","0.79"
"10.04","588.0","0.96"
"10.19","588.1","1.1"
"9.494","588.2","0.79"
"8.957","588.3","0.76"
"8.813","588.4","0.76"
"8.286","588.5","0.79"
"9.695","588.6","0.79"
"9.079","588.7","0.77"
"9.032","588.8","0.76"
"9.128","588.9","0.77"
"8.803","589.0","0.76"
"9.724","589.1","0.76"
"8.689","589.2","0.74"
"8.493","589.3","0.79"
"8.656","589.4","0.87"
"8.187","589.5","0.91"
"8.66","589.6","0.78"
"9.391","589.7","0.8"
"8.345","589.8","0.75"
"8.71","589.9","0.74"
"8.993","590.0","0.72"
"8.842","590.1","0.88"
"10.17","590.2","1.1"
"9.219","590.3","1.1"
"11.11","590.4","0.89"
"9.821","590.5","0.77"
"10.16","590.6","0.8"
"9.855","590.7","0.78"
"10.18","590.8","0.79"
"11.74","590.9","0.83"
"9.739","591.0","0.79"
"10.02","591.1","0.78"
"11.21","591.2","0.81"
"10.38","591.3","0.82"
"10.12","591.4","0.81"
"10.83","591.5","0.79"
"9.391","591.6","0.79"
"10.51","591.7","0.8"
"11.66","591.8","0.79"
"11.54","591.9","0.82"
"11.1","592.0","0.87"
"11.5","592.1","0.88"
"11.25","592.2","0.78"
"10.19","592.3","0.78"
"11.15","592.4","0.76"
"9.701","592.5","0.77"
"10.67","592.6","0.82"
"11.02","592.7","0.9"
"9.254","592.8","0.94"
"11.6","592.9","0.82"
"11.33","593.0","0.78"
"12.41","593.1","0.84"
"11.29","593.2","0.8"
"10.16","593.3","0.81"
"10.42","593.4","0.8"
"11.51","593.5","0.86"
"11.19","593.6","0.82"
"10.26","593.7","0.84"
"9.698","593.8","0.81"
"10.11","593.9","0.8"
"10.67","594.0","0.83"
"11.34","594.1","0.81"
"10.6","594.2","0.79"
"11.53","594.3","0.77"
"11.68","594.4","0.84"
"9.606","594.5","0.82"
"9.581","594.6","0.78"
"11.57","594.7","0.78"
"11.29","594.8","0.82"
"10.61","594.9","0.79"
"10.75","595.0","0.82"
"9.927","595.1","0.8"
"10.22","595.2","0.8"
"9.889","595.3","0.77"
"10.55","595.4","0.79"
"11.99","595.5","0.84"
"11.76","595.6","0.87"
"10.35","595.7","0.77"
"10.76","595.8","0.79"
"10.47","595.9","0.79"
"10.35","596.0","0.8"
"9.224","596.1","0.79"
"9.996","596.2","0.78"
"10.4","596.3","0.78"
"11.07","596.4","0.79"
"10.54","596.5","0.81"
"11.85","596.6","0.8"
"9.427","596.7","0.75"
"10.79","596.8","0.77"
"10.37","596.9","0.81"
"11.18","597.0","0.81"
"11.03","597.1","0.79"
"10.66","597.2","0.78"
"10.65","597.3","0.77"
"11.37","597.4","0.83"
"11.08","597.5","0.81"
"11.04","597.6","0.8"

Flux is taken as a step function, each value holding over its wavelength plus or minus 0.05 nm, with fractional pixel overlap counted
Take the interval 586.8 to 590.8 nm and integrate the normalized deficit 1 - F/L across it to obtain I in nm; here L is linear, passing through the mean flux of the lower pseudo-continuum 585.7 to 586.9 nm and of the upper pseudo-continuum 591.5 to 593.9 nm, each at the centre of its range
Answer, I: 0.37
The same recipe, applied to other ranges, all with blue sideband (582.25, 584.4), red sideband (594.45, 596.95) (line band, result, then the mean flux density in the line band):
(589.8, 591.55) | 0.145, 10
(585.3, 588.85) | 0.283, 10.3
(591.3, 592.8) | 0.016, 10.7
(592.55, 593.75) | -0.022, 10.9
